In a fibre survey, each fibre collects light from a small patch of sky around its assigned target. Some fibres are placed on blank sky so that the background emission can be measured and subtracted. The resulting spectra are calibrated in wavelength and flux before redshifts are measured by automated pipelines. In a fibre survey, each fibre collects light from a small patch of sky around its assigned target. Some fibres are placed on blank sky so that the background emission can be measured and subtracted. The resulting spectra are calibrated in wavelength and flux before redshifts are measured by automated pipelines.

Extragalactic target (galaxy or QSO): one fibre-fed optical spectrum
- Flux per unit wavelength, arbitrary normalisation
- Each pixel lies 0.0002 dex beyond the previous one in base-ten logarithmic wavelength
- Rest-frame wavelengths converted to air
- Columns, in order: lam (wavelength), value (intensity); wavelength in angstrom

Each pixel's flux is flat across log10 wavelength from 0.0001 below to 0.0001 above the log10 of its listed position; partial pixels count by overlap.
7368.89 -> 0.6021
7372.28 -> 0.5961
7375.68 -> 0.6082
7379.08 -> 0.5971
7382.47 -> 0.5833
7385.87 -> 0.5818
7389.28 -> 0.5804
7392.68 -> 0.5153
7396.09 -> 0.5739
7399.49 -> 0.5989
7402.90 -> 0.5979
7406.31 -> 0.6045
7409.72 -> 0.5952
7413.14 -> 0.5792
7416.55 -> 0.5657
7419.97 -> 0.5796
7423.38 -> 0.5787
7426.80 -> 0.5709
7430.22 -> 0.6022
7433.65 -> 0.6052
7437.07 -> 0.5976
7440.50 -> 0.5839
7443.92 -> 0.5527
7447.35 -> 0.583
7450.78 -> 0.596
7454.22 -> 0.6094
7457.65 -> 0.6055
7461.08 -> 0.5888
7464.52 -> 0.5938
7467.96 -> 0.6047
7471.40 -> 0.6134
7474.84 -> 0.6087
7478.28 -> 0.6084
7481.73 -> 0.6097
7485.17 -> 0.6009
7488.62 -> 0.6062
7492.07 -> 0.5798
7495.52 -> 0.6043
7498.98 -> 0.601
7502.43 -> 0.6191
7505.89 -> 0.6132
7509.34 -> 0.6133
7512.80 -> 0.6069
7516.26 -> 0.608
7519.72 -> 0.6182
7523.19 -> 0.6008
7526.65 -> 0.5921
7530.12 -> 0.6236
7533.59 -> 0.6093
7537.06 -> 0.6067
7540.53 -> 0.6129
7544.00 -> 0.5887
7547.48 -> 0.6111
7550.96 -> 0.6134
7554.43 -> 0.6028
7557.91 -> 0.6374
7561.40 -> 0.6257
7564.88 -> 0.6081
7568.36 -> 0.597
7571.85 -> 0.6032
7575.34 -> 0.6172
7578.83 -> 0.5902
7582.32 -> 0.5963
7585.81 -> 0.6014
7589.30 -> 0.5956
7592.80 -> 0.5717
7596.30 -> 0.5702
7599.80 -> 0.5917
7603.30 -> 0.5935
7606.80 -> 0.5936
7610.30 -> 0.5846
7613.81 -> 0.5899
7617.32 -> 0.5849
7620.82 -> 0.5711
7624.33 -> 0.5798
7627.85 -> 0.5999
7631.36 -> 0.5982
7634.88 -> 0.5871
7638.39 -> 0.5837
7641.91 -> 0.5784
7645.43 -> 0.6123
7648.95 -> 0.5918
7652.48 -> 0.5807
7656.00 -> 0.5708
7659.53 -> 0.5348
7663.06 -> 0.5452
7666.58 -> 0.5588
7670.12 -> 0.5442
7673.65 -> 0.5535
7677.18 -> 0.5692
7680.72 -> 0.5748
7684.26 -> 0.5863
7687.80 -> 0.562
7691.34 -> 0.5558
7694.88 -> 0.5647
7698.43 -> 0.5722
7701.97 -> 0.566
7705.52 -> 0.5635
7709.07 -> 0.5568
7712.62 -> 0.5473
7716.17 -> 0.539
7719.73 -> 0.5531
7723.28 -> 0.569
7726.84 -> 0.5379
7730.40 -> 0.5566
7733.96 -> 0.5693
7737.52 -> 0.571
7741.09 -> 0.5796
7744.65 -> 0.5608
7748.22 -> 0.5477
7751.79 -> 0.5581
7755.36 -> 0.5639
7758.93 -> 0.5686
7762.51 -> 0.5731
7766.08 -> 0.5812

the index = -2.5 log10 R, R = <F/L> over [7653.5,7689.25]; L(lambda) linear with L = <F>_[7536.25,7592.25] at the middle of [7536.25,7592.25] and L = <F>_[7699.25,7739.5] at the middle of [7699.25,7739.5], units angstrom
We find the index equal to 0.023 mag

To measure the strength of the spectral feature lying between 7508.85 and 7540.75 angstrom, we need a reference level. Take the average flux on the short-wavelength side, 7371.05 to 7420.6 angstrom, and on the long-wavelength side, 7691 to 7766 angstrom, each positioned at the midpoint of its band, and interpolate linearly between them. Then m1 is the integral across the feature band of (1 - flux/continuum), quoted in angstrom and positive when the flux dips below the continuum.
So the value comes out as -1.9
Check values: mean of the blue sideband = 0.584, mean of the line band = 0.609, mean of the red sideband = 0.561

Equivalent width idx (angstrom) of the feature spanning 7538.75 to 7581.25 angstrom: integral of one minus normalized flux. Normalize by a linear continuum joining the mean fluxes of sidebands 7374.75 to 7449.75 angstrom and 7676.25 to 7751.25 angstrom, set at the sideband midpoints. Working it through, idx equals -2.67 angstrom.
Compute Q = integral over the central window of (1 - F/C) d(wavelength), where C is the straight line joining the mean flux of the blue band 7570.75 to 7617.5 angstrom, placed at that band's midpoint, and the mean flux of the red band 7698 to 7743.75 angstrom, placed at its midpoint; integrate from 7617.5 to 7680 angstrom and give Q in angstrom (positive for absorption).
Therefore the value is 0.40 angstrom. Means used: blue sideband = 0.592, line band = 0.574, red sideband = 0.56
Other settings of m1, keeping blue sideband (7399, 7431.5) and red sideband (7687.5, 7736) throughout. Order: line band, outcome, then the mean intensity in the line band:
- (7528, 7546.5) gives -1.1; 0.608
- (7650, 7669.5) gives 0.2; 0.558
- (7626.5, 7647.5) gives -1.0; 0.593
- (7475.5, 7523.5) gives -2.3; 0.607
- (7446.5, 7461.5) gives -0.4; 0.598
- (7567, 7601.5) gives -1.4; 0.593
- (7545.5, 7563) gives -1.4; 0.617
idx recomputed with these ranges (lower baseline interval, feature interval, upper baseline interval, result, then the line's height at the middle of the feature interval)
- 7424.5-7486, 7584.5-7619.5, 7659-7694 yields -0.9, 0.572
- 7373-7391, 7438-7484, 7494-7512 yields 0.5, 0.603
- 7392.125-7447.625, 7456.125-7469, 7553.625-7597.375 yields -0.2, 0.588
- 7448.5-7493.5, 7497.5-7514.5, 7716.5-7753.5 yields -0.4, 0.596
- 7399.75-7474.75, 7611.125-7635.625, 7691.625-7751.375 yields -0.7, 0.571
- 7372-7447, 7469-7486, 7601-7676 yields -0.8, 0.582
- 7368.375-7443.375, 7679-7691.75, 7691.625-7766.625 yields -0.1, 0.565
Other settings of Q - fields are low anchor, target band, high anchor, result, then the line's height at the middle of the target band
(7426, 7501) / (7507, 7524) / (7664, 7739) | -0.6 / 0.589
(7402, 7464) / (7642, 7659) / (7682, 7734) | -0.5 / 0.566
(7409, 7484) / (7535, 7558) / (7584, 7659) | -0.8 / 0.589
